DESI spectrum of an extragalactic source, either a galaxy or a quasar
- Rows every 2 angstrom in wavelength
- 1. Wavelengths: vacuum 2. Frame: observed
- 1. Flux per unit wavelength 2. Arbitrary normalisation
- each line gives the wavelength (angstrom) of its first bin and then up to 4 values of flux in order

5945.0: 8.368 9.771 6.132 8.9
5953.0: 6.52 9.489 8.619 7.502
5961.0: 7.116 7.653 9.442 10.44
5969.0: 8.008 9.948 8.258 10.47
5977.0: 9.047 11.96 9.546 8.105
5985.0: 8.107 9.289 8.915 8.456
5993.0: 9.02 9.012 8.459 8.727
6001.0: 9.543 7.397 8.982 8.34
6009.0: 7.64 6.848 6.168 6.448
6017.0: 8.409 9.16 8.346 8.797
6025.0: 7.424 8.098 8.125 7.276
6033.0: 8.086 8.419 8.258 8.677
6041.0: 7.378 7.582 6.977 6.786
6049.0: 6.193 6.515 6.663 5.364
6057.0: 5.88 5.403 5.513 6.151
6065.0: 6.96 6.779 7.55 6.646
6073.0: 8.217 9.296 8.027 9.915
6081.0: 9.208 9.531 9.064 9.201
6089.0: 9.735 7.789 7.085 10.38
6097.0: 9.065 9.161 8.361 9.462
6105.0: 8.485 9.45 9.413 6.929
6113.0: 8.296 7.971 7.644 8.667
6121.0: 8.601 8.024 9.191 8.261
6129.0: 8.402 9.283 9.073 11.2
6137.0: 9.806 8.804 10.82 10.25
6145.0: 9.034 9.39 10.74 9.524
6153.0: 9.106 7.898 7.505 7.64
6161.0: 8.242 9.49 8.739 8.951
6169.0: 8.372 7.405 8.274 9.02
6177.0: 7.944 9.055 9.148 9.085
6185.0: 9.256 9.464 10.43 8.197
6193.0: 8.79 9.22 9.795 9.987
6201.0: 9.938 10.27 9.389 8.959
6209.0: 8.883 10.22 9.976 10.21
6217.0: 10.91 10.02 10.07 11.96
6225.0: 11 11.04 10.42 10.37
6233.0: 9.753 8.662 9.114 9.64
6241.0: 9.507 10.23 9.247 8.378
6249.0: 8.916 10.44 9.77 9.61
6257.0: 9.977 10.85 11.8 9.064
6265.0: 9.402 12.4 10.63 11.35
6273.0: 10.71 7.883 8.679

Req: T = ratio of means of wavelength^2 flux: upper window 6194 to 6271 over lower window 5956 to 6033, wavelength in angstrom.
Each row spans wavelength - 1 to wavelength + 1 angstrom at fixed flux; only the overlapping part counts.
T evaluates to 1.3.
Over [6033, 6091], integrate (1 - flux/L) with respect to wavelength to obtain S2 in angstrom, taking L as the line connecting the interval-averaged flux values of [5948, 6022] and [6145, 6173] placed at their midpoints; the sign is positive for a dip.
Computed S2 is 6.8 angstrom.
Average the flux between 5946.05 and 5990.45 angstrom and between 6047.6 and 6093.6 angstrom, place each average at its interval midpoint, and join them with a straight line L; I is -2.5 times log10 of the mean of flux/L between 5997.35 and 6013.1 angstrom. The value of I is 0.03 mag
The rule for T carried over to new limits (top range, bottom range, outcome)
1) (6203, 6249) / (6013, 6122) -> 1.31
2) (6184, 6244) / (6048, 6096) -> 1.35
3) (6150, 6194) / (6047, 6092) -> 1.20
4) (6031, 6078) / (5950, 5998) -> 0.82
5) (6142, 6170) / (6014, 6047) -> 1.17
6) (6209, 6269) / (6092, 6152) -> 1.16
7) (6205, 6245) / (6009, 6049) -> 1.38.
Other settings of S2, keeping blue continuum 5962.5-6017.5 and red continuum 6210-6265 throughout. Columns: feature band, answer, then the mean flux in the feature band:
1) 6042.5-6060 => 5.2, 6.34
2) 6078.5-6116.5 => 1.7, 8.84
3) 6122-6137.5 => 0.5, 9.13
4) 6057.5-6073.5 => 4.4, 6.58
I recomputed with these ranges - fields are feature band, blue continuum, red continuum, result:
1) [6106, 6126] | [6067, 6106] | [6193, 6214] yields 0.06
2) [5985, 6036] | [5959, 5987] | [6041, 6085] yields 0.01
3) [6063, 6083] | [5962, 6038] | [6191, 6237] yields 0.12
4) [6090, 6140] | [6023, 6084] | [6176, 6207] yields -0.06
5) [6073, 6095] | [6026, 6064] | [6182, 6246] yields -0.17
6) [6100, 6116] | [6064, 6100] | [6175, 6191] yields 0.02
